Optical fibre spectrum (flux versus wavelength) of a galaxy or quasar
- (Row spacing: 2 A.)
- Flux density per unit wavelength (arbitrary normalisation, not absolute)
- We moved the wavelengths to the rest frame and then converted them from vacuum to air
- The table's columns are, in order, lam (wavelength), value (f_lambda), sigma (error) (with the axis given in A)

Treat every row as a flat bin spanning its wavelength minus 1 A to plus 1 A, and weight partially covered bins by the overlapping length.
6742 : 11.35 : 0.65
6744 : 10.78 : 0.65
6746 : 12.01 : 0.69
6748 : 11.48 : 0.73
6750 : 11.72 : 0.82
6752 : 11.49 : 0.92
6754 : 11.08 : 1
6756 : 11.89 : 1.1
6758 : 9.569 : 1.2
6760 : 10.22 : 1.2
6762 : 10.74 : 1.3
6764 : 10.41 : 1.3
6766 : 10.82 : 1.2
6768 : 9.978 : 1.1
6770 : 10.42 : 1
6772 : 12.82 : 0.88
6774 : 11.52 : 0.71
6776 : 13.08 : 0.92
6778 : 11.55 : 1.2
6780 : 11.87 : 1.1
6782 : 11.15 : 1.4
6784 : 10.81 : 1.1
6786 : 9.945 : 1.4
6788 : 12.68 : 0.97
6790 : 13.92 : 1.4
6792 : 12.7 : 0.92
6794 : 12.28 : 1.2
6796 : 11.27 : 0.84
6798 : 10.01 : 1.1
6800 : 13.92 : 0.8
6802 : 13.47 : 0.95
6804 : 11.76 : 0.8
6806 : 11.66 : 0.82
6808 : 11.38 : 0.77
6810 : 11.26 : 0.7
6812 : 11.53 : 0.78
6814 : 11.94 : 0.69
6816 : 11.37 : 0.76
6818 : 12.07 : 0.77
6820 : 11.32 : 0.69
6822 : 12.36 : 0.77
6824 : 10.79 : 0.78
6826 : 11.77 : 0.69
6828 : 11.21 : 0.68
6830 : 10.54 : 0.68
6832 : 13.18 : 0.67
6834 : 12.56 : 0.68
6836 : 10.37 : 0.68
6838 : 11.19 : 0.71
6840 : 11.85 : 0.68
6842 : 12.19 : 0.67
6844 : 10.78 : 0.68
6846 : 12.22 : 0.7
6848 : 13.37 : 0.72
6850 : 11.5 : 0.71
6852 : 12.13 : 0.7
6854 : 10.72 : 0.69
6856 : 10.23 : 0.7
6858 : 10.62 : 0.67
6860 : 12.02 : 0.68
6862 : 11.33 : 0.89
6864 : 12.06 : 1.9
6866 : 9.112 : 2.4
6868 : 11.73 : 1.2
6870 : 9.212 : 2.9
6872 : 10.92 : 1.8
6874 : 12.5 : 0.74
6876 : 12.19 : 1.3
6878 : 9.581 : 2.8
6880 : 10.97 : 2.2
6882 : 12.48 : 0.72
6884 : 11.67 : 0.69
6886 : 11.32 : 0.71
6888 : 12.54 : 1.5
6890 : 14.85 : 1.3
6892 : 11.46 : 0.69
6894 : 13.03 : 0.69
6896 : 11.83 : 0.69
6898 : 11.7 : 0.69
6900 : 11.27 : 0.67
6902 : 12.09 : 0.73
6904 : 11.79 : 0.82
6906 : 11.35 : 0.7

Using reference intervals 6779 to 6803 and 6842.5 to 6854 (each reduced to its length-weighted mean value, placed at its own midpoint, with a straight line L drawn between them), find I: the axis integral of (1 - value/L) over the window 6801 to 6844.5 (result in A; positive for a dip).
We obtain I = 1.0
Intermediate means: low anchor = 12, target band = 11.7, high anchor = 11.9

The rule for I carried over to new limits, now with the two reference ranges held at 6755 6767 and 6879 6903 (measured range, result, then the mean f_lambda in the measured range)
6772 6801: -2.76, 11.9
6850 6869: 0.99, 11.1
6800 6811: -0.96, 12.1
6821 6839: -0.24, 11.6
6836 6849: -0.30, 11.8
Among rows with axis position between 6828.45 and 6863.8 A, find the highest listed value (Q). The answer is 13.37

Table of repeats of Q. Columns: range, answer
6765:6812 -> 13.92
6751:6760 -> 11.89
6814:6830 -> 12.36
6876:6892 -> 14.85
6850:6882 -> 12.5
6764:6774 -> 12.82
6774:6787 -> 13.08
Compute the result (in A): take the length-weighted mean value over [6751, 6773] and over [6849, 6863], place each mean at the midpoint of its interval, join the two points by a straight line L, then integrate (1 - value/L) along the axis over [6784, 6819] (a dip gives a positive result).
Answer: -2.9 A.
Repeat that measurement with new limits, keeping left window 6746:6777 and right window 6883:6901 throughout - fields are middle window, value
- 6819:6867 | 1.3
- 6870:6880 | 0.8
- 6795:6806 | -0.5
